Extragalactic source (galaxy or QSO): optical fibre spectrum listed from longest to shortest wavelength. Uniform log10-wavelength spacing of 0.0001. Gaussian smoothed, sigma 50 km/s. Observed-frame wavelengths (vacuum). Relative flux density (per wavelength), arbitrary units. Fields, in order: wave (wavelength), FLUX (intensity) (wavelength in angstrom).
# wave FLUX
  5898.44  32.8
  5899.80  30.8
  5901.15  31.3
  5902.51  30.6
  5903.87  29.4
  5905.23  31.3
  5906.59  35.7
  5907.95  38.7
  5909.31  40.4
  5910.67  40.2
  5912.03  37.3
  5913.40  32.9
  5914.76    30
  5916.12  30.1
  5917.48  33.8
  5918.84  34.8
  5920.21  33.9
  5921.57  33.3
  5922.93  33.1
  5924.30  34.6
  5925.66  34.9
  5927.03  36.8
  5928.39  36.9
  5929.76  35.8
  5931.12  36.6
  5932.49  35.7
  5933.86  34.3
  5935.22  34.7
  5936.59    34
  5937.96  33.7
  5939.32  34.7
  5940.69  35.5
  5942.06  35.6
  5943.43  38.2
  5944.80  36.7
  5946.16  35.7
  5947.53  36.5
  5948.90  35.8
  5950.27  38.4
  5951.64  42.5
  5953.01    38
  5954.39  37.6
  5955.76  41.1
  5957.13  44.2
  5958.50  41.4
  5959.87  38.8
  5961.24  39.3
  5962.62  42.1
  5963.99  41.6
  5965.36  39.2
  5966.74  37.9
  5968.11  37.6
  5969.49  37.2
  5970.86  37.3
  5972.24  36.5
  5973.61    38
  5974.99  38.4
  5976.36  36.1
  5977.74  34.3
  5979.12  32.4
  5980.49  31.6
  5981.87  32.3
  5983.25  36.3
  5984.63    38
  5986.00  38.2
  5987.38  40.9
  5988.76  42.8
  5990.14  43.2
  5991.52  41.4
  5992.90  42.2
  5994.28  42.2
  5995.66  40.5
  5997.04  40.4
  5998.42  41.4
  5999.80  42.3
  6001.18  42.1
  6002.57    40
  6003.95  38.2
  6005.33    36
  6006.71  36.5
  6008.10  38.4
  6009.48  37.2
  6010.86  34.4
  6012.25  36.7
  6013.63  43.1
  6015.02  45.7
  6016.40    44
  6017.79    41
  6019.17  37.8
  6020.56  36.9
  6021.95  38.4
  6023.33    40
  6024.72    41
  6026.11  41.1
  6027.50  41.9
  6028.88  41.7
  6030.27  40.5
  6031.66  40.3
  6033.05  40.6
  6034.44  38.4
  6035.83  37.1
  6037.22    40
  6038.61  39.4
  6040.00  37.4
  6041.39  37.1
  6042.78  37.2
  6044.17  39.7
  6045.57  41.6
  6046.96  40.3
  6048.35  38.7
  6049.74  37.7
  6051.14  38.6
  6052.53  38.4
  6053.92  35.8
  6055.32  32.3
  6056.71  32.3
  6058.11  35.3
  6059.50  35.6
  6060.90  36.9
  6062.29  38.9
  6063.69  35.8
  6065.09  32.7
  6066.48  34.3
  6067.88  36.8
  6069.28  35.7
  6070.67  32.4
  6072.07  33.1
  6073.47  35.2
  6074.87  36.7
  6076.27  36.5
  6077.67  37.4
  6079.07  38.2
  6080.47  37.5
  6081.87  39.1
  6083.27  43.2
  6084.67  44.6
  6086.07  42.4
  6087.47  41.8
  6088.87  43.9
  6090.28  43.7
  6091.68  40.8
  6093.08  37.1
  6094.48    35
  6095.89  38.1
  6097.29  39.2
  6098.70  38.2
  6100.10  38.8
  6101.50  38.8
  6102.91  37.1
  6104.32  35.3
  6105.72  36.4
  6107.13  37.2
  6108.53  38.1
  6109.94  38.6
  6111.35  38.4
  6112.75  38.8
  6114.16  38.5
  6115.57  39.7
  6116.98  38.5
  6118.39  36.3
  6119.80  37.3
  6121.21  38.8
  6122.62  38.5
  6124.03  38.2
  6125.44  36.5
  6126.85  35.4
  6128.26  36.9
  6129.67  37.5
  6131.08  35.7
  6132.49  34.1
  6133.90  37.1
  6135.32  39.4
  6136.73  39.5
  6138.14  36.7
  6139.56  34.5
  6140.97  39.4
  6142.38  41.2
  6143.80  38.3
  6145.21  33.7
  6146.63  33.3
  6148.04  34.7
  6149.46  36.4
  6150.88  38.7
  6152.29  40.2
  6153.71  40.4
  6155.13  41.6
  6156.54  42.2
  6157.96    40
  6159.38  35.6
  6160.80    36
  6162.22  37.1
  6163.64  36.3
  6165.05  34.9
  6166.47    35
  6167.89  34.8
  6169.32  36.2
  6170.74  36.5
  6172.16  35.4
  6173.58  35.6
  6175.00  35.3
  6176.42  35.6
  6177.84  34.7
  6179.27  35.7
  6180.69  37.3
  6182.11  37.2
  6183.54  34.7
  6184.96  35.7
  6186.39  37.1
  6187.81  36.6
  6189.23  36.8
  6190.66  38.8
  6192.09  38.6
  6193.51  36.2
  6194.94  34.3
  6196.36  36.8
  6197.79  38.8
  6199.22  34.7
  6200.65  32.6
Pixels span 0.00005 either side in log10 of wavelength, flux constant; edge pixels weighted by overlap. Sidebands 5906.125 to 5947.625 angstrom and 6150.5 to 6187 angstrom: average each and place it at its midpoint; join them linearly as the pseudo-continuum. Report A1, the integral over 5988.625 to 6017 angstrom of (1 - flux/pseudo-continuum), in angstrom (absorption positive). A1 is -3.60 angstrom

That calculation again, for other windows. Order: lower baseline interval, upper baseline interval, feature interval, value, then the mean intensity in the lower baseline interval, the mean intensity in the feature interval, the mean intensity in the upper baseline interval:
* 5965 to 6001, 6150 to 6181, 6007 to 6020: -0.5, 38.5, 39.7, 37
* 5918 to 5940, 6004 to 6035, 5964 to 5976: -0.3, 34.9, 37.9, 39.6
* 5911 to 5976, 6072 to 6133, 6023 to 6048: -1.4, 36.7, 39.7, 38.3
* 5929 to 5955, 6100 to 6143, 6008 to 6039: -2.5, 36.3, 39.8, 37.6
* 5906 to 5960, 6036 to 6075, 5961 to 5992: -1.3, 36.3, 37.9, 36.6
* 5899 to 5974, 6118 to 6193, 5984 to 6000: -2.1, 36.2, 41.1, 37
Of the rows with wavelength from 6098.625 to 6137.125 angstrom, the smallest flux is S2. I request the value 34.1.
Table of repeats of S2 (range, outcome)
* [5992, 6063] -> 32.3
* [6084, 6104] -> 35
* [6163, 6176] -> 34.8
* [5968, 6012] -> 31.6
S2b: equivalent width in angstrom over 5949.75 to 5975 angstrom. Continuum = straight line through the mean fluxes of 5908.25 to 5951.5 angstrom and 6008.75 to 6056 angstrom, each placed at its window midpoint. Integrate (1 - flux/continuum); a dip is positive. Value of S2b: -1.9 angstrom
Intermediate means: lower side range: 35.4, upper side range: 39.2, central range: 39.3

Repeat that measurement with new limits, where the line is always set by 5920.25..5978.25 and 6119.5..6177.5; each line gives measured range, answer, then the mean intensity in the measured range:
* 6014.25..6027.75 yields -1.3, 40.7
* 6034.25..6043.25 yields -0.2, 38.1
